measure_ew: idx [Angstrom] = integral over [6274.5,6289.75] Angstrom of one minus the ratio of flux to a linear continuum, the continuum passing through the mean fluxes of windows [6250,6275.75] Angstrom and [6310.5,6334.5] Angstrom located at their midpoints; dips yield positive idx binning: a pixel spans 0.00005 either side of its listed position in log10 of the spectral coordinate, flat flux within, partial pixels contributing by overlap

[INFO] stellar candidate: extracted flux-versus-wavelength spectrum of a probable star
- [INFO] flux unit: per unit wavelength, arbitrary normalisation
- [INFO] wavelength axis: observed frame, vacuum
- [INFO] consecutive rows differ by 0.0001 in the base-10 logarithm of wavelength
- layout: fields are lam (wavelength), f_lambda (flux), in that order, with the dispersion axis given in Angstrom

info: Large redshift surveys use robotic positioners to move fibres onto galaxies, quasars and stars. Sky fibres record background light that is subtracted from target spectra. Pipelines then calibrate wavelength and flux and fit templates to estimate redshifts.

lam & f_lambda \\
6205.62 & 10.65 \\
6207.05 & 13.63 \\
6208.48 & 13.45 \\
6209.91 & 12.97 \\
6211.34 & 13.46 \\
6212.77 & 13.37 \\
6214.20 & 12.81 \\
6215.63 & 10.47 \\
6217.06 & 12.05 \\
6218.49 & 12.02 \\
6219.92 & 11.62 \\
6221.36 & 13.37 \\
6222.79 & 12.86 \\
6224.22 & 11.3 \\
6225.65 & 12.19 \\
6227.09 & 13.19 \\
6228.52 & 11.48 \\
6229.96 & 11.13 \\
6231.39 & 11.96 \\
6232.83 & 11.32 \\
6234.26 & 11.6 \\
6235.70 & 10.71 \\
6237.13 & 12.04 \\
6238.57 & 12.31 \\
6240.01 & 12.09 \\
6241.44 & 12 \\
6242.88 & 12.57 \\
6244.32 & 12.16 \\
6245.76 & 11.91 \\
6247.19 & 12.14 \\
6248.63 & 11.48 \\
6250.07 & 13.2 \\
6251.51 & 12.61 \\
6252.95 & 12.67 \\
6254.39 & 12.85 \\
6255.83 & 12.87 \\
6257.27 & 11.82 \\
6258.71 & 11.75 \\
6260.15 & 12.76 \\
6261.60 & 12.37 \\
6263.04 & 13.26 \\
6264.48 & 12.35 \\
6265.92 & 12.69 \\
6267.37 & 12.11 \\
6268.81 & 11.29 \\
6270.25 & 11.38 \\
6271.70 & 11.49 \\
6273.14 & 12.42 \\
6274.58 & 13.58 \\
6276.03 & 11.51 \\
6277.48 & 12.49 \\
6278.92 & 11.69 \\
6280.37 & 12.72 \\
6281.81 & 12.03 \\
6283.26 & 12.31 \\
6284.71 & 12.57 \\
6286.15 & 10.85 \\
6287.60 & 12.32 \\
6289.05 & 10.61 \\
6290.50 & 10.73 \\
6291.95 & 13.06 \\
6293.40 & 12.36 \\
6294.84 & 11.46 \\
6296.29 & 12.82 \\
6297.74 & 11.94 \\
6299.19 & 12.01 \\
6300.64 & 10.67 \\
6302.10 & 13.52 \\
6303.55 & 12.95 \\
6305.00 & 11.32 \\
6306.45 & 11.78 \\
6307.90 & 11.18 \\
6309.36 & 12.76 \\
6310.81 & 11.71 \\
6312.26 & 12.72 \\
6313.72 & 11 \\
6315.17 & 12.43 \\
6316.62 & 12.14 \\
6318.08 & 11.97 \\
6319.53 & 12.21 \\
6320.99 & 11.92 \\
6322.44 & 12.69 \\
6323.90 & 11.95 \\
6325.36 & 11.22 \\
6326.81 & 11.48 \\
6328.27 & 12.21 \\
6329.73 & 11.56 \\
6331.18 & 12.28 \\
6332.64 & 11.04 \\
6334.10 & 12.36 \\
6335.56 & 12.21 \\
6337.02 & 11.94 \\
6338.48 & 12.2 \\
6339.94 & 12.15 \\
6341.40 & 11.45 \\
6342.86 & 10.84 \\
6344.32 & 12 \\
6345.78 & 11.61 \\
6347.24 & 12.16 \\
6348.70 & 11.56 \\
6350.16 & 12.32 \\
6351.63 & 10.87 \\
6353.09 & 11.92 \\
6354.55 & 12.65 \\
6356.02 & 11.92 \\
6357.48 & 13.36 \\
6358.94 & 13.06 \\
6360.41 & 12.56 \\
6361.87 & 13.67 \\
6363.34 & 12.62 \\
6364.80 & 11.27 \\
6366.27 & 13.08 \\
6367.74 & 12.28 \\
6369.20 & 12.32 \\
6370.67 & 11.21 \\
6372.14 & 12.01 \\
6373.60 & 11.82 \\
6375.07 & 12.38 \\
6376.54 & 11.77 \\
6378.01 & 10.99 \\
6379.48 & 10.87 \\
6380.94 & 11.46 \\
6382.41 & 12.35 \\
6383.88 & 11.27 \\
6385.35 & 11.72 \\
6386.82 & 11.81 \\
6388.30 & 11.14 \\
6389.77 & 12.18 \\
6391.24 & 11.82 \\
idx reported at 0.3 Angstrom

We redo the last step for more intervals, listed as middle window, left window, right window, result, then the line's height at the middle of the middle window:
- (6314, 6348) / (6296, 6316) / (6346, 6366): 0.75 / 12.2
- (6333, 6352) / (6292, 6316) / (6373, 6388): 0.04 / 11.8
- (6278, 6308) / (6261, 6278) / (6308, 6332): 0.39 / 12.1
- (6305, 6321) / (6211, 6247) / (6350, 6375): 0.33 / 12.2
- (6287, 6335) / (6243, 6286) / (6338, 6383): 0.80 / 12.2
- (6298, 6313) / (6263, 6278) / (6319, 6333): -0.09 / 12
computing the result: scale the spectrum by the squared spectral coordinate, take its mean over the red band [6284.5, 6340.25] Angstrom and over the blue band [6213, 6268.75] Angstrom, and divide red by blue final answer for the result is 1.0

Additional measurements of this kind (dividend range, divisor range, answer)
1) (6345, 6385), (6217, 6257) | 1.03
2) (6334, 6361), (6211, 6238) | 1.04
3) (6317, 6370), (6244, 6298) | 1.02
